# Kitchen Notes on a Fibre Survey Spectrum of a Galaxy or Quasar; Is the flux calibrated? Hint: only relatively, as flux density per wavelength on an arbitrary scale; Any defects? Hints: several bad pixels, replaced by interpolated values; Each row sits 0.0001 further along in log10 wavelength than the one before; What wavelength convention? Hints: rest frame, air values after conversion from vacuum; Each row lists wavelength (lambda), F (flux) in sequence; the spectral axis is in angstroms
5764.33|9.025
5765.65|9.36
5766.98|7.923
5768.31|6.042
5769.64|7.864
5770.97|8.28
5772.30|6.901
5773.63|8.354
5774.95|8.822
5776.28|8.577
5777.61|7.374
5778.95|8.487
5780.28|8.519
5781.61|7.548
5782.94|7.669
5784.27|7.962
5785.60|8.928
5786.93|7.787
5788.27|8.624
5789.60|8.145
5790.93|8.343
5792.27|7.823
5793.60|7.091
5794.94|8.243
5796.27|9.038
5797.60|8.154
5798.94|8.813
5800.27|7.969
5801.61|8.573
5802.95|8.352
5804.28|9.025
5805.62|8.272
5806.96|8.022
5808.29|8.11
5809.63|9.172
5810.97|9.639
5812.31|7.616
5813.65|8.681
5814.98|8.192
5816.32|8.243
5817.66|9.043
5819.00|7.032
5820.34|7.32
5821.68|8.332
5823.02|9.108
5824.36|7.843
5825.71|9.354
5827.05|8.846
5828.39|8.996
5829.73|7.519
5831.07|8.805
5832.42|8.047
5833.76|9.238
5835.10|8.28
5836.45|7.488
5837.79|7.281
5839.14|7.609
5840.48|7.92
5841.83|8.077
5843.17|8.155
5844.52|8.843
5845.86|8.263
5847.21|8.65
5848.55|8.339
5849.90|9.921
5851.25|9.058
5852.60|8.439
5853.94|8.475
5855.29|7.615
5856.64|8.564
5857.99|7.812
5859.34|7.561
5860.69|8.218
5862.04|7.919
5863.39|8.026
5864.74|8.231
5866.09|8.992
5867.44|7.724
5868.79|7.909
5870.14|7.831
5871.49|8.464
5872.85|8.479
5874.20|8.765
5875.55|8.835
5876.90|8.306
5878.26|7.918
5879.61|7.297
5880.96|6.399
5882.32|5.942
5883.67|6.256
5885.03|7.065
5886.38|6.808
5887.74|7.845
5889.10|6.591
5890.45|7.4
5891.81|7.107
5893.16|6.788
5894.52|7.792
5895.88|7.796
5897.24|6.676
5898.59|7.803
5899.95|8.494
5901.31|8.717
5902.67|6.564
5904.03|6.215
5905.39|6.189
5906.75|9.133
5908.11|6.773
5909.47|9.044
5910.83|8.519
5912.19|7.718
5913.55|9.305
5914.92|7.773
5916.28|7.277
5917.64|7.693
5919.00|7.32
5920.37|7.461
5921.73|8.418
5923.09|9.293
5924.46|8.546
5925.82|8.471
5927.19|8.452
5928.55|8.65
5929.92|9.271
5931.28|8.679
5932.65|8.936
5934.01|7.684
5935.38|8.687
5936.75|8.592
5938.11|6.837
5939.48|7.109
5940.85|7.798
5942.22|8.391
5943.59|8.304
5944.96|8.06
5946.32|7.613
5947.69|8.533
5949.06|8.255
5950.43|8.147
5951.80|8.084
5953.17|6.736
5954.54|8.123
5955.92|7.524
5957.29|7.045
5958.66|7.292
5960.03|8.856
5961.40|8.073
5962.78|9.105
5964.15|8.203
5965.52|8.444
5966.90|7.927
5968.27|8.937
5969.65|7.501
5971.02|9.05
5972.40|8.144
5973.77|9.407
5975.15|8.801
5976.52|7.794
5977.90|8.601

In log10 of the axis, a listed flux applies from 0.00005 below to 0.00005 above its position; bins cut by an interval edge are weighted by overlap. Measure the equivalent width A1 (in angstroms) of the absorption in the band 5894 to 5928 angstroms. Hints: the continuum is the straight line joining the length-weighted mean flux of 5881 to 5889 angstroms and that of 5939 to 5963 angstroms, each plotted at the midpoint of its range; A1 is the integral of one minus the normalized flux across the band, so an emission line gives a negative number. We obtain -3.3 angstroms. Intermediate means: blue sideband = 6.73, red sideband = 7.93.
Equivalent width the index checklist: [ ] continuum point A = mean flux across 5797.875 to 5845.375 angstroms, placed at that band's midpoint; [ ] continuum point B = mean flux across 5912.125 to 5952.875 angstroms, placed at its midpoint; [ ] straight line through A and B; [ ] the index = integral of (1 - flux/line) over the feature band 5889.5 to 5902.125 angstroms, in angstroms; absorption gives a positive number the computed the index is 0.98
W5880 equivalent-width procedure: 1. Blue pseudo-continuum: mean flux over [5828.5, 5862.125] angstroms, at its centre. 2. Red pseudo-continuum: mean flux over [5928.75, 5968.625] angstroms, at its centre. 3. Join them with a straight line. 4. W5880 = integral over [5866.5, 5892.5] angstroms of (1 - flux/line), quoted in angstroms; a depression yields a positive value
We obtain 2.1 angstroms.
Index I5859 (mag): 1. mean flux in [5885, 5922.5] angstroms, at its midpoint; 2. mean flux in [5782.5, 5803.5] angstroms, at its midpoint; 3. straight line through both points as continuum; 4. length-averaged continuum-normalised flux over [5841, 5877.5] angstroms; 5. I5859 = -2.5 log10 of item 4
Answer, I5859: -0.07 mag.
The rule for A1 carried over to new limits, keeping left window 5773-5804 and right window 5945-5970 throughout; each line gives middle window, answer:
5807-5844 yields -0.4 angstroms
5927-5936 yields -0.6 angstroms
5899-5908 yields 0.7 angstroms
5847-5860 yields -0.4 angstroms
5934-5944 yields 0.2 angstroms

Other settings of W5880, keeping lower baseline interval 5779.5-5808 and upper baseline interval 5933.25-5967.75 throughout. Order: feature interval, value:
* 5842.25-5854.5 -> -0.8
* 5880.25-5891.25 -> 1.8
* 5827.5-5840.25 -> 0.0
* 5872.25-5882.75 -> 0.4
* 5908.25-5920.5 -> 0.1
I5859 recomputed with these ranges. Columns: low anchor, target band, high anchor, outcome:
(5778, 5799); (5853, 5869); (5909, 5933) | 0.023 mag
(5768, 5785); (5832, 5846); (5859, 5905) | -0.052 mag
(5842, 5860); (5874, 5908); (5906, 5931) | 0.136 mag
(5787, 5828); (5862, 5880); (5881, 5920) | -0.067 mag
